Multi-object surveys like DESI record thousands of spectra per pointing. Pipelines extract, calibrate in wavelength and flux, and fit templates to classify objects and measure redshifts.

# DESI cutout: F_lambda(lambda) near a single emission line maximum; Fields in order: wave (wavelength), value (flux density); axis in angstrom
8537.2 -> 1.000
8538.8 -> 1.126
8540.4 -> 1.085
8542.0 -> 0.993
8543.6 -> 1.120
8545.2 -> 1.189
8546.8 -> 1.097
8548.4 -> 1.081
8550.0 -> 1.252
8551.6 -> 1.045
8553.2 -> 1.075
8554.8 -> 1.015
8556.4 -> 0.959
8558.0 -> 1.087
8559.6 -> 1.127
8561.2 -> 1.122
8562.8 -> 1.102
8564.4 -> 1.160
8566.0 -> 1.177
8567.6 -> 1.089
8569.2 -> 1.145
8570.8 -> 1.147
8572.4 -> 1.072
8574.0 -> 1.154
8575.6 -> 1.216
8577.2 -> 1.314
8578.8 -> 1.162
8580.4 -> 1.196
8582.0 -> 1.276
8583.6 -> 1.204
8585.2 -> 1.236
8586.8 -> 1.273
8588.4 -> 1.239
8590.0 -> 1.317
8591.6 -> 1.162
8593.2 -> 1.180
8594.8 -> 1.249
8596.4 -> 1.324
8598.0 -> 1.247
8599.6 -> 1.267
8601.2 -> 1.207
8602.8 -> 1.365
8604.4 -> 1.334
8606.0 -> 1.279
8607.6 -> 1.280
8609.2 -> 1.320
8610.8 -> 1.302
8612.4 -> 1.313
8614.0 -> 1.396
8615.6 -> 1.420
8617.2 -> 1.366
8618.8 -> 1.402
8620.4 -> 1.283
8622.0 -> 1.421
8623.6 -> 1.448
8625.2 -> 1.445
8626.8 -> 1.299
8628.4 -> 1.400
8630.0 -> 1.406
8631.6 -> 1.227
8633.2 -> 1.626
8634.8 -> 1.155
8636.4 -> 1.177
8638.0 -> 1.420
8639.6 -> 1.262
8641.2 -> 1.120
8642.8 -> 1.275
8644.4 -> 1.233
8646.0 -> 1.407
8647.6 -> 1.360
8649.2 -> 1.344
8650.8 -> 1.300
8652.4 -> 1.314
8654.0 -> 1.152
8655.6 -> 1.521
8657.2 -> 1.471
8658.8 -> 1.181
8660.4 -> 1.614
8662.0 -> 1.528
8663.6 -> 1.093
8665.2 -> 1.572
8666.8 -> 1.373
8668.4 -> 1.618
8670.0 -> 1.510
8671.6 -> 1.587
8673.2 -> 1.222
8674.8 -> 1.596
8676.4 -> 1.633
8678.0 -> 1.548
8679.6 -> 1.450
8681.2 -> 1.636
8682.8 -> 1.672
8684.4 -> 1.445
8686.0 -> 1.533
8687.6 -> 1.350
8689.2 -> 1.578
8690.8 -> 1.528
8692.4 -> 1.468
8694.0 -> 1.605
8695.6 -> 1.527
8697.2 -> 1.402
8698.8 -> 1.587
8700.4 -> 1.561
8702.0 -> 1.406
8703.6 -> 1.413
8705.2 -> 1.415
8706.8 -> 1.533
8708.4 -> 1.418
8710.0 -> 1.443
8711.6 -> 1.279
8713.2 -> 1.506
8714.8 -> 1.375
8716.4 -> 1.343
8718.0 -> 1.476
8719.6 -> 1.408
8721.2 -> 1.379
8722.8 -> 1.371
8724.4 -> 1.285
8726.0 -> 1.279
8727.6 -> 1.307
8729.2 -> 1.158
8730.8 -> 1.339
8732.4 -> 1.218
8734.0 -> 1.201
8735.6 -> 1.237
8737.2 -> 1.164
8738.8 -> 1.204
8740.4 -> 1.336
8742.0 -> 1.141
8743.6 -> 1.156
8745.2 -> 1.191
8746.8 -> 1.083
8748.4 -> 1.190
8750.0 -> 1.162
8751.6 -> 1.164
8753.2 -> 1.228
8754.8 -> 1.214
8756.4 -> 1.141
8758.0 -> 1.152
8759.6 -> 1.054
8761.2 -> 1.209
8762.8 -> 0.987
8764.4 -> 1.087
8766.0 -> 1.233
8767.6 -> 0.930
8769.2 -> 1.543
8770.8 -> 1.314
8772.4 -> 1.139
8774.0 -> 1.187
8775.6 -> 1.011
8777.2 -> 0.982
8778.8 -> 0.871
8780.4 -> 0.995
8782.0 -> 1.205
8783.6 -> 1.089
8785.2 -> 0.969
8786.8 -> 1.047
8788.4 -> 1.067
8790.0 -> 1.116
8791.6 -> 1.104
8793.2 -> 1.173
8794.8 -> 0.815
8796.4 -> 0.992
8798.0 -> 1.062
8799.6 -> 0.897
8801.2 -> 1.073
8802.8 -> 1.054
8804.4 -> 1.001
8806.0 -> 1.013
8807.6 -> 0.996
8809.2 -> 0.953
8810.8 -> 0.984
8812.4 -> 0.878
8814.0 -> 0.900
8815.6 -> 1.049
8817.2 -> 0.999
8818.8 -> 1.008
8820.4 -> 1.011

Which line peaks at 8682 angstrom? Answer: C III] 1909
